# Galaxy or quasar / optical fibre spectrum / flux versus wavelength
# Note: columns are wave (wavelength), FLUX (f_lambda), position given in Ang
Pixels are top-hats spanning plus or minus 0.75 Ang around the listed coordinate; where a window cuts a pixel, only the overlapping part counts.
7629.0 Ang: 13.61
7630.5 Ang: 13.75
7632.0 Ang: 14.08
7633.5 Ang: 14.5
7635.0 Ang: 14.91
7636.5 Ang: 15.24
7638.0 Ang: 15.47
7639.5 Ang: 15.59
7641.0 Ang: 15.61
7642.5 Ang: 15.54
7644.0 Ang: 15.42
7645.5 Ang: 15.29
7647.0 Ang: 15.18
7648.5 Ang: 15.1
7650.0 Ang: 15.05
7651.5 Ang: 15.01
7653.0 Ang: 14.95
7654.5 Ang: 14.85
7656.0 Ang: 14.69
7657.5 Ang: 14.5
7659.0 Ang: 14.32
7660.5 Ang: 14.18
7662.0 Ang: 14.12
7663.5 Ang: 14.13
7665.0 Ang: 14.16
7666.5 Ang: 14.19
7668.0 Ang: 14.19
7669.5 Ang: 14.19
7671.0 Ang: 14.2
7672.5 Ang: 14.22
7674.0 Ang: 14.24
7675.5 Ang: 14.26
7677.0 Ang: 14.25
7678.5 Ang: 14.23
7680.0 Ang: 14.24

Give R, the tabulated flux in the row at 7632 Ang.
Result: 14.08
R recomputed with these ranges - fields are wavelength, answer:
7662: 14.12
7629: 13.61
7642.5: 15.54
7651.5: 15.01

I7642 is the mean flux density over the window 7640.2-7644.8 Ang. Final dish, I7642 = 15.5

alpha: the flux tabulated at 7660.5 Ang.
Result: 14.18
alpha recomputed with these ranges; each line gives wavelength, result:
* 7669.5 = 14.19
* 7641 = 15.61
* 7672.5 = 14.22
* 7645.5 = 15.29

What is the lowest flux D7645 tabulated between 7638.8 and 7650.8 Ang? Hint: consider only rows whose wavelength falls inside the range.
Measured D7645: 15.05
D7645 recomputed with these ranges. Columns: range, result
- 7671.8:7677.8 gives 14.22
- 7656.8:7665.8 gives 14.12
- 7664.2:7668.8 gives 14.16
